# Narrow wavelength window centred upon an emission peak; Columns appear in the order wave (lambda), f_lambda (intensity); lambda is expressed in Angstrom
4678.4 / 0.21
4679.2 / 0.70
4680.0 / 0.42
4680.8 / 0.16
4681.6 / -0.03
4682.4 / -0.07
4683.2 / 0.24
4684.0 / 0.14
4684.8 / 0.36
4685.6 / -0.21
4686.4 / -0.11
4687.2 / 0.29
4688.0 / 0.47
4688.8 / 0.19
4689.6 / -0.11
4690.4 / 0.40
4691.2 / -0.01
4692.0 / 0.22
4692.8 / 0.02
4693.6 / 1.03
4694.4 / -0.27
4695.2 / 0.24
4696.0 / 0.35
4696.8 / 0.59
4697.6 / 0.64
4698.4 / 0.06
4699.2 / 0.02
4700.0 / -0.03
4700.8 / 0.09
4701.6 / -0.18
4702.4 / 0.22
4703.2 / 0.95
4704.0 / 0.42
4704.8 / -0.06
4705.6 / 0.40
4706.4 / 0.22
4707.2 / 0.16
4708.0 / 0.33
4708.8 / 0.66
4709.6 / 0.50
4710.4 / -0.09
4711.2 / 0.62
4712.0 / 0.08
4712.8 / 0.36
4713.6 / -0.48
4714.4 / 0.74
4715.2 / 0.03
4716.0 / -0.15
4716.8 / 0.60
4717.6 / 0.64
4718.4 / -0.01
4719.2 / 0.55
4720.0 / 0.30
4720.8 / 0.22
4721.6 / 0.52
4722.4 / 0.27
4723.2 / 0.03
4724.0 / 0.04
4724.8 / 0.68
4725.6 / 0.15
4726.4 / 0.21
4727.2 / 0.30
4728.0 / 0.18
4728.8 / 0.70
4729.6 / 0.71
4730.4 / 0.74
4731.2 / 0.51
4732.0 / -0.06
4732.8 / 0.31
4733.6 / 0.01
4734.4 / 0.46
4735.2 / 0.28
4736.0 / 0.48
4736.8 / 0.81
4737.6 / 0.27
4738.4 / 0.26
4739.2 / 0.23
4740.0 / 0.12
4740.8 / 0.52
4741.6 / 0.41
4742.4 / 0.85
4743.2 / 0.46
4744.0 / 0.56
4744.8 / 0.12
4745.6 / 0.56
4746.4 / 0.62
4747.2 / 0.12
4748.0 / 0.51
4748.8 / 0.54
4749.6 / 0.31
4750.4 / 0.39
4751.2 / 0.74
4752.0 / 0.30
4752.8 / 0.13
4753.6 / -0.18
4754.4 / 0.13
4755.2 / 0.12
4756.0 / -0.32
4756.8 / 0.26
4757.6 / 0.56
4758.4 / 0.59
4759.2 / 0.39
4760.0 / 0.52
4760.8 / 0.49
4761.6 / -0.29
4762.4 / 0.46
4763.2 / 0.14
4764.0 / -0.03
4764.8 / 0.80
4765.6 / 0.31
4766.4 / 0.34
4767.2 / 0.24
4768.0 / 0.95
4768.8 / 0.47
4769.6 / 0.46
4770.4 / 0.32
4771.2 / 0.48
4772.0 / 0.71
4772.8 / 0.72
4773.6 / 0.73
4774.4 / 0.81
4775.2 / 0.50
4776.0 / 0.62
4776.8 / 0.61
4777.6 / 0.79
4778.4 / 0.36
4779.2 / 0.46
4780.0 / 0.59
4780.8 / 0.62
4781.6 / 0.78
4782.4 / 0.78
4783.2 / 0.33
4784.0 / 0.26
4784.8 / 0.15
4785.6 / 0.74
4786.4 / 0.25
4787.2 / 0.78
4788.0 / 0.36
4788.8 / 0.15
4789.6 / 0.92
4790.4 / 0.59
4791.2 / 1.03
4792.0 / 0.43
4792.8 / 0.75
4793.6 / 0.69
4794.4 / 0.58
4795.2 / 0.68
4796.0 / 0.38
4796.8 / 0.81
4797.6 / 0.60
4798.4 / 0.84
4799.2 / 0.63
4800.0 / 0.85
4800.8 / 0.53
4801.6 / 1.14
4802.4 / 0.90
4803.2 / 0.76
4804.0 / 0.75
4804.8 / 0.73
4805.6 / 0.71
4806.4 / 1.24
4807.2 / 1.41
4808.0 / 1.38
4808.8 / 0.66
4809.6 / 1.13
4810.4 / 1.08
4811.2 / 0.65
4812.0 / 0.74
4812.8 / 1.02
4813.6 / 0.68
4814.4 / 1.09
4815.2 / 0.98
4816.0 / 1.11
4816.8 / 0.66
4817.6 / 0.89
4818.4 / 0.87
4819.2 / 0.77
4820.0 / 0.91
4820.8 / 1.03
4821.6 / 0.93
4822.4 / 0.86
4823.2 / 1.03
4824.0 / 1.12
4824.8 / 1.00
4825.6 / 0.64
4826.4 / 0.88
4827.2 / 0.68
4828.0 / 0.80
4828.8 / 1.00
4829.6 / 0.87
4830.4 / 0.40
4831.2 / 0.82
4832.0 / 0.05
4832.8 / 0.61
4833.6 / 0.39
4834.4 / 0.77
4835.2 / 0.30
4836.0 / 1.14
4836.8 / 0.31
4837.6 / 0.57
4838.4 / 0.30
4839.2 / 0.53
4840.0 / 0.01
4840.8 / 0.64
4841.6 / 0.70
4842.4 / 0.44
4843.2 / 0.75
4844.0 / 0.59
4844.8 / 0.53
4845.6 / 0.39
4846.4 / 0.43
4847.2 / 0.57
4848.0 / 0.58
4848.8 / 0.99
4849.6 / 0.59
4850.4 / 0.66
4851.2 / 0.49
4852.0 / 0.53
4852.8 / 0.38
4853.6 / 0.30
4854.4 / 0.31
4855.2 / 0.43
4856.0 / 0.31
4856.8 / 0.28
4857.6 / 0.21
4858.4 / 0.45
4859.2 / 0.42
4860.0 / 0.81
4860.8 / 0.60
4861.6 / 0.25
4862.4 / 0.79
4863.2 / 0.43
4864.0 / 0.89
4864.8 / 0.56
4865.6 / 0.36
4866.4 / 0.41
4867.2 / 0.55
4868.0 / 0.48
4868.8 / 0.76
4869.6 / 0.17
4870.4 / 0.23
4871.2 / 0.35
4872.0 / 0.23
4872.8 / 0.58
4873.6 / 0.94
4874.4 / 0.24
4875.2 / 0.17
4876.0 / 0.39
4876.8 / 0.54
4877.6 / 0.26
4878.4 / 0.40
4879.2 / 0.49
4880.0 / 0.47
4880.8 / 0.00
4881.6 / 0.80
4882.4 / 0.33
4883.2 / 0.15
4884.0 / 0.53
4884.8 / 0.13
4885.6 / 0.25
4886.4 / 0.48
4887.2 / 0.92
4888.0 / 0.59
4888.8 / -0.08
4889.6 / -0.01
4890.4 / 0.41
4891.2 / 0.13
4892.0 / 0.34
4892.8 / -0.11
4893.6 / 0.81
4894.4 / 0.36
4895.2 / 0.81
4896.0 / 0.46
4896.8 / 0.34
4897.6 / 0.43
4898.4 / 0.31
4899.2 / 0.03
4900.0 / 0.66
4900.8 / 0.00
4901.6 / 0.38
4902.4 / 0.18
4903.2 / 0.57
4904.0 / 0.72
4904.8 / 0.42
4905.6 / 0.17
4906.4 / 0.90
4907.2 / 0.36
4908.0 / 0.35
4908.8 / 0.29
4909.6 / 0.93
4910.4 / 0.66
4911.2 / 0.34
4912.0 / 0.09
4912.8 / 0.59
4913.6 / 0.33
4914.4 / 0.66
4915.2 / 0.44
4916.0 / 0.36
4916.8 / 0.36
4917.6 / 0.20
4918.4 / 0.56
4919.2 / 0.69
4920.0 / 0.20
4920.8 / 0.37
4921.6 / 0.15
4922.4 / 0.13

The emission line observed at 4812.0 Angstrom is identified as C III]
